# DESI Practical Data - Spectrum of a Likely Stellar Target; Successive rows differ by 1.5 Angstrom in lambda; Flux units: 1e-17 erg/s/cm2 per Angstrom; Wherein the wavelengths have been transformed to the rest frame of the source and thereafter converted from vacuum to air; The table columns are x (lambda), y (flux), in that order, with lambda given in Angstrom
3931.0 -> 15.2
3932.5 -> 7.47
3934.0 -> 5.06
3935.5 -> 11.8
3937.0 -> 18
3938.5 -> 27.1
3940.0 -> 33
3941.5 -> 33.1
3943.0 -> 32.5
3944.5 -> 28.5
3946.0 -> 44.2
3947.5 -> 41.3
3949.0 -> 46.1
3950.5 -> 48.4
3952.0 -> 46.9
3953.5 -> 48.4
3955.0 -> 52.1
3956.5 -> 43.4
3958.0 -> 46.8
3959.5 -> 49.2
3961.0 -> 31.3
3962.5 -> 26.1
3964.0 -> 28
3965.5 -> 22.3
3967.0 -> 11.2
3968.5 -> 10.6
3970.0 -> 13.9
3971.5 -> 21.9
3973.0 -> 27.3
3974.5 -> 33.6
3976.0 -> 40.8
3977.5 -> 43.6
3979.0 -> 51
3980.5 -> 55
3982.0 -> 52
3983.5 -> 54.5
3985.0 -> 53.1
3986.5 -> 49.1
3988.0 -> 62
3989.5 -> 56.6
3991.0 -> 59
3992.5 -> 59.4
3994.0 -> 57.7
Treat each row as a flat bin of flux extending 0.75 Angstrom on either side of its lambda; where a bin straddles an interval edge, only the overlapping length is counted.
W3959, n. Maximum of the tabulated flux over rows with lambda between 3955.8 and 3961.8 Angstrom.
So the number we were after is 49.2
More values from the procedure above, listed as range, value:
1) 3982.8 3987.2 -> 54.5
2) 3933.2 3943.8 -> 33.1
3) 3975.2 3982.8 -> 55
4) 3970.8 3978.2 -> 43.6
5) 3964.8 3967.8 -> 22.3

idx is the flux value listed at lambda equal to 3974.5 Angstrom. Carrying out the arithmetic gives 33.6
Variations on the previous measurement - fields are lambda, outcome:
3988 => 62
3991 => 59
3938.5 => 27.1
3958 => 46.8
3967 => 11.2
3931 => 15.2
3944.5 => 28.5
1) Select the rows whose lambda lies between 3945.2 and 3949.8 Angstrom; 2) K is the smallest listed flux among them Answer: 41.3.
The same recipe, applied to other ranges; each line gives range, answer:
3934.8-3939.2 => 11.8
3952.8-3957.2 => 43.4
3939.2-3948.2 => 28.5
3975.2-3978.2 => 40.8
